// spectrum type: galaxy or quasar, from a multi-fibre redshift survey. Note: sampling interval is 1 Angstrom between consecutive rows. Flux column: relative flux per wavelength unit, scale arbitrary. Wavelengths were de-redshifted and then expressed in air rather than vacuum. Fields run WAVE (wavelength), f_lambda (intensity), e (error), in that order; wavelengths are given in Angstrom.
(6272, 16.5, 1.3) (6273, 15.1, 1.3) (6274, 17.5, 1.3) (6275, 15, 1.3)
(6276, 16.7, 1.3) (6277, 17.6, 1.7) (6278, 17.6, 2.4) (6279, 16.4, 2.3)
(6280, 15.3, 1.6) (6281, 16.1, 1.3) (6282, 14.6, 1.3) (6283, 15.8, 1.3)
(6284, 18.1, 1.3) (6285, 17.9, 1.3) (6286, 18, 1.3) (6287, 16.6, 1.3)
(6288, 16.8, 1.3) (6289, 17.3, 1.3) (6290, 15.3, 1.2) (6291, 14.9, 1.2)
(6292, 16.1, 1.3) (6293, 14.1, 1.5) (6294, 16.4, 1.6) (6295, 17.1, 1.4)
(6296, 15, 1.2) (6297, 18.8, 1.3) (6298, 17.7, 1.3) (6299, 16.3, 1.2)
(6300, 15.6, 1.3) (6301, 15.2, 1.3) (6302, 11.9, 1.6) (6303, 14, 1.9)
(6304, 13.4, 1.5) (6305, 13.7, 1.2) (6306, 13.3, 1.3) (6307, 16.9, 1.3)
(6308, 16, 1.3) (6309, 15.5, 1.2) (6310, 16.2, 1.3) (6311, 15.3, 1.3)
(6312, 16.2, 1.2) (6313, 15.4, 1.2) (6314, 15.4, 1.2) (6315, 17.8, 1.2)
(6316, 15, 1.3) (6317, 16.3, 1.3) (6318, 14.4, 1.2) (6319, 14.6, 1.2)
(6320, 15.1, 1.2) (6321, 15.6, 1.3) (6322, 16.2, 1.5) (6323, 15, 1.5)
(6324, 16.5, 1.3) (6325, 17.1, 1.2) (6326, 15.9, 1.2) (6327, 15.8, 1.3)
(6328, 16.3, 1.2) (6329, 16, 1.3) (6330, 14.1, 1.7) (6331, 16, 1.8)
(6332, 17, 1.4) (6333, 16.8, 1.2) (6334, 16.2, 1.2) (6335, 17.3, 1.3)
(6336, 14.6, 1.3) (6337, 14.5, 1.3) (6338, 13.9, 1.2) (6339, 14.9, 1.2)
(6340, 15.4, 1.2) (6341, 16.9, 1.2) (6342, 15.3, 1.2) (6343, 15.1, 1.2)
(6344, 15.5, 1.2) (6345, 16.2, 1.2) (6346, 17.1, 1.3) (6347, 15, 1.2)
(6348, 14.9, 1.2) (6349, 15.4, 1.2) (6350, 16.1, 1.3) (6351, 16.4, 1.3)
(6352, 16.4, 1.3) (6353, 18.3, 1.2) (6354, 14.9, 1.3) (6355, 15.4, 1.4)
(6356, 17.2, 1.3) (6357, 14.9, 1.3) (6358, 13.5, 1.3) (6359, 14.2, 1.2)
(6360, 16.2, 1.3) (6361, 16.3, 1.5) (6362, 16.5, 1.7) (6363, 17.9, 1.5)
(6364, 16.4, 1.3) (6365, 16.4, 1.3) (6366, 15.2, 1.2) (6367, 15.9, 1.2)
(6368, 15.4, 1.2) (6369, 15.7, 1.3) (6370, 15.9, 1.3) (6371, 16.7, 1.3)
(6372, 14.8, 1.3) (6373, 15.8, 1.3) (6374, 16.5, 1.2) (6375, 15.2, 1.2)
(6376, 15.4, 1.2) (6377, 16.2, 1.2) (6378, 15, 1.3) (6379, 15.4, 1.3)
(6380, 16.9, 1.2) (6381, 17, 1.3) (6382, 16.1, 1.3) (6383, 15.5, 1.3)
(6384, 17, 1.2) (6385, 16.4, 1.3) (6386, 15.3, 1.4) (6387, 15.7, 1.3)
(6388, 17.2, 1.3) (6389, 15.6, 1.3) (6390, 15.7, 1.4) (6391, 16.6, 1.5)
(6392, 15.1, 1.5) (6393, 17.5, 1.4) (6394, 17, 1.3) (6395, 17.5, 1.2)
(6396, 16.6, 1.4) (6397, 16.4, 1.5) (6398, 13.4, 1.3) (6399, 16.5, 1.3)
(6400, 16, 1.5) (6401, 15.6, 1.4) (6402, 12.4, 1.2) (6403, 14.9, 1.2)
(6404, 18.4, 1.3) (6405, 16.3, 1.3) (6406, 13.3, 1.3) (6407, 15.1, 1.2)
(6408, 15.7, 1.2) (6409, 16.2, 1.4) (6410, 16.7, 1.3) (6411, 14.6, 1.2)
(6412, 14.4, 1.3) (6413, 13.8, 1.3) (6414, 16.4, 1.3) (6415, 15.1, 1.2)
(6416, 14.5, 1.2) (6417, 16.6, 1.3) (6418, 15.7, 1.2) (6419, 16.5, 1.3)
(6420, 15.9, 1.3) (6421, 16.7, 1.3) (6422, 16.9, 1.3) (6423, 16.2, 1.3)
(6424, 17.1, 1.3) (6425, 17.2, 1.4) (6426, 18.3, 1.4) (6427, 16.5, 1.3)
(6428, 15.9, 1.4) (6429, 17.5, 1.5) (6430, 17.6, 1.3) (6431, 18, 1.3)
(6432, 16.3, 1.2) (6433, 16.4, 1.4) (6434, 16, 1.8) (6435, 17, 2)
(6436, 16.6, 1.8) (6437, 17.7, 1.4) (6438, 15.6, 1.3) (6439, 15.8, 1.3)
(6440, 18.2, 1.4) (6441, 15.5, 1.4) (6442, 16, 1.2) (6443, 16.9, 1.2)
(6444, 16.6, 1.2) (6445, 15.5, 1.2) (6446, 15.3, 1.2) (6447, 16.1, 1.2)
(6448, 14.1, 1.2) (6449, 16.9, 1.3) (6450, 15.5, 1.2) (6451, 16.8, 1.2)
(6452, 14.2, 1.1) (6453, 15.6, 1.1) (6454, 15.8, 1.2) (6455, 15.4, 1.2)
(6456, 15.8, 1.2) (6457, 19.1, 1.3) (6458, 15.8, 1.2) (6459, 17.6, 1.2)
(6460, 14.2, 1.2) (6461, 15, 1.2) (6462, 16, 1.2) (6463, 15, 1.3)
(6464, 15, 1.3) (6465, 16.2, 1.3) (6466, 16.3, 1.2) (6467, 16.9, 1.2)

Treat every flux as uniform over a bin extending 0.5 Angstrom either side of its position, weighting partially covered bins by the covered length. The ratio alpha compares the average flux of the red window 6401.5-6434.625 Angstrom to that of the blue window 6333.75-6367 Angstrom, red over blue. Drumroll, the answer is 1.0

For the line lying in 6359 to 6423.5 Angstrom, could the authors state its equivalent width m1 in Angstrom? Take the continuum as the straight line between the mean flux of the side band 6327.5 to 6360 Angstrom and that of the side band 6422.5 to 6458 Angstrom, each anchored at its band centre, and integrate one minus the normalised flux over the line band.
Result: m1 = 0.6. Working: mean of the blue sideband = 15.7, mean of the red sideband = 16.4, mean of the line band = 15.9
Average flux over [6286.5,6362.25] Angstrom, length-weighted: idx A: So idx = 15.7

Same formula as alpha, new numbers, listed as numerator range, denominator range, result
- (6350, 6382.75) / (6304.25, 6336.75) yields 1.01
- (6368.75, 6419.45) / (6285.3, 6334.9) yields 1.00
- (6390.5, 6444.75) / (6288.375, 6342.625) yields 1.03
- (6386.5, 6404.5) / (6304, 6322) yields 1.04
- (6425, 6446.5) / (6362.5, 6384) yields 1.04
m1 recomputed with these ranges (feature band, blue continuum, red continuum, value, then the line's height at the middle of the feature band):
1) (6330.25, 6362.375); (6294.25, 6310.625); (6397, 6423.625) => -0.5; 15.5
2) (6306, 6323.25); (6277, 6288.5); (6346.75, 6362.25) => 0.7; 16.3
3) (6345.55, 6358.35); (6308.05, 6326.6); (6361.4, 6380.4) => 0.0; 15.9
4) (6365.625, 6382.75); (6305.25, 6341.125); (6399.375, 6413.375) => -0.4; 15.4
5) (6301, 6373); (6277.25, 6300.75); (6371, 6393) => 2.5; 16.2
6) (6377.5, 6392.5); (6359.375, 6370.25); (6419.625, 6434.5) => 0.3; 16.4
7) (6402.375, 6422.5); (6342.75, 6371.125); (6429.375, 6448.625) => 0.7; 16.2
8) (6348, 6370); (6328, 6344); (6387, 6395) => 0.1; 16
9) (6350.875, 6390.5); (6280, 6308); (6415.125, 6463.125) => 0.2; 16.1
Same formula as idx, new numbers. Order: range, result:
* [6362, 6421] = 15.9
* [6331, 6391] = 15.9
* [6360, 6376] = 16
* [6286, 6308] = 15.6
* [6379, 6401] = 16.2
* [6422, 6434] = 17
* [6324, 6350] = 15.8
